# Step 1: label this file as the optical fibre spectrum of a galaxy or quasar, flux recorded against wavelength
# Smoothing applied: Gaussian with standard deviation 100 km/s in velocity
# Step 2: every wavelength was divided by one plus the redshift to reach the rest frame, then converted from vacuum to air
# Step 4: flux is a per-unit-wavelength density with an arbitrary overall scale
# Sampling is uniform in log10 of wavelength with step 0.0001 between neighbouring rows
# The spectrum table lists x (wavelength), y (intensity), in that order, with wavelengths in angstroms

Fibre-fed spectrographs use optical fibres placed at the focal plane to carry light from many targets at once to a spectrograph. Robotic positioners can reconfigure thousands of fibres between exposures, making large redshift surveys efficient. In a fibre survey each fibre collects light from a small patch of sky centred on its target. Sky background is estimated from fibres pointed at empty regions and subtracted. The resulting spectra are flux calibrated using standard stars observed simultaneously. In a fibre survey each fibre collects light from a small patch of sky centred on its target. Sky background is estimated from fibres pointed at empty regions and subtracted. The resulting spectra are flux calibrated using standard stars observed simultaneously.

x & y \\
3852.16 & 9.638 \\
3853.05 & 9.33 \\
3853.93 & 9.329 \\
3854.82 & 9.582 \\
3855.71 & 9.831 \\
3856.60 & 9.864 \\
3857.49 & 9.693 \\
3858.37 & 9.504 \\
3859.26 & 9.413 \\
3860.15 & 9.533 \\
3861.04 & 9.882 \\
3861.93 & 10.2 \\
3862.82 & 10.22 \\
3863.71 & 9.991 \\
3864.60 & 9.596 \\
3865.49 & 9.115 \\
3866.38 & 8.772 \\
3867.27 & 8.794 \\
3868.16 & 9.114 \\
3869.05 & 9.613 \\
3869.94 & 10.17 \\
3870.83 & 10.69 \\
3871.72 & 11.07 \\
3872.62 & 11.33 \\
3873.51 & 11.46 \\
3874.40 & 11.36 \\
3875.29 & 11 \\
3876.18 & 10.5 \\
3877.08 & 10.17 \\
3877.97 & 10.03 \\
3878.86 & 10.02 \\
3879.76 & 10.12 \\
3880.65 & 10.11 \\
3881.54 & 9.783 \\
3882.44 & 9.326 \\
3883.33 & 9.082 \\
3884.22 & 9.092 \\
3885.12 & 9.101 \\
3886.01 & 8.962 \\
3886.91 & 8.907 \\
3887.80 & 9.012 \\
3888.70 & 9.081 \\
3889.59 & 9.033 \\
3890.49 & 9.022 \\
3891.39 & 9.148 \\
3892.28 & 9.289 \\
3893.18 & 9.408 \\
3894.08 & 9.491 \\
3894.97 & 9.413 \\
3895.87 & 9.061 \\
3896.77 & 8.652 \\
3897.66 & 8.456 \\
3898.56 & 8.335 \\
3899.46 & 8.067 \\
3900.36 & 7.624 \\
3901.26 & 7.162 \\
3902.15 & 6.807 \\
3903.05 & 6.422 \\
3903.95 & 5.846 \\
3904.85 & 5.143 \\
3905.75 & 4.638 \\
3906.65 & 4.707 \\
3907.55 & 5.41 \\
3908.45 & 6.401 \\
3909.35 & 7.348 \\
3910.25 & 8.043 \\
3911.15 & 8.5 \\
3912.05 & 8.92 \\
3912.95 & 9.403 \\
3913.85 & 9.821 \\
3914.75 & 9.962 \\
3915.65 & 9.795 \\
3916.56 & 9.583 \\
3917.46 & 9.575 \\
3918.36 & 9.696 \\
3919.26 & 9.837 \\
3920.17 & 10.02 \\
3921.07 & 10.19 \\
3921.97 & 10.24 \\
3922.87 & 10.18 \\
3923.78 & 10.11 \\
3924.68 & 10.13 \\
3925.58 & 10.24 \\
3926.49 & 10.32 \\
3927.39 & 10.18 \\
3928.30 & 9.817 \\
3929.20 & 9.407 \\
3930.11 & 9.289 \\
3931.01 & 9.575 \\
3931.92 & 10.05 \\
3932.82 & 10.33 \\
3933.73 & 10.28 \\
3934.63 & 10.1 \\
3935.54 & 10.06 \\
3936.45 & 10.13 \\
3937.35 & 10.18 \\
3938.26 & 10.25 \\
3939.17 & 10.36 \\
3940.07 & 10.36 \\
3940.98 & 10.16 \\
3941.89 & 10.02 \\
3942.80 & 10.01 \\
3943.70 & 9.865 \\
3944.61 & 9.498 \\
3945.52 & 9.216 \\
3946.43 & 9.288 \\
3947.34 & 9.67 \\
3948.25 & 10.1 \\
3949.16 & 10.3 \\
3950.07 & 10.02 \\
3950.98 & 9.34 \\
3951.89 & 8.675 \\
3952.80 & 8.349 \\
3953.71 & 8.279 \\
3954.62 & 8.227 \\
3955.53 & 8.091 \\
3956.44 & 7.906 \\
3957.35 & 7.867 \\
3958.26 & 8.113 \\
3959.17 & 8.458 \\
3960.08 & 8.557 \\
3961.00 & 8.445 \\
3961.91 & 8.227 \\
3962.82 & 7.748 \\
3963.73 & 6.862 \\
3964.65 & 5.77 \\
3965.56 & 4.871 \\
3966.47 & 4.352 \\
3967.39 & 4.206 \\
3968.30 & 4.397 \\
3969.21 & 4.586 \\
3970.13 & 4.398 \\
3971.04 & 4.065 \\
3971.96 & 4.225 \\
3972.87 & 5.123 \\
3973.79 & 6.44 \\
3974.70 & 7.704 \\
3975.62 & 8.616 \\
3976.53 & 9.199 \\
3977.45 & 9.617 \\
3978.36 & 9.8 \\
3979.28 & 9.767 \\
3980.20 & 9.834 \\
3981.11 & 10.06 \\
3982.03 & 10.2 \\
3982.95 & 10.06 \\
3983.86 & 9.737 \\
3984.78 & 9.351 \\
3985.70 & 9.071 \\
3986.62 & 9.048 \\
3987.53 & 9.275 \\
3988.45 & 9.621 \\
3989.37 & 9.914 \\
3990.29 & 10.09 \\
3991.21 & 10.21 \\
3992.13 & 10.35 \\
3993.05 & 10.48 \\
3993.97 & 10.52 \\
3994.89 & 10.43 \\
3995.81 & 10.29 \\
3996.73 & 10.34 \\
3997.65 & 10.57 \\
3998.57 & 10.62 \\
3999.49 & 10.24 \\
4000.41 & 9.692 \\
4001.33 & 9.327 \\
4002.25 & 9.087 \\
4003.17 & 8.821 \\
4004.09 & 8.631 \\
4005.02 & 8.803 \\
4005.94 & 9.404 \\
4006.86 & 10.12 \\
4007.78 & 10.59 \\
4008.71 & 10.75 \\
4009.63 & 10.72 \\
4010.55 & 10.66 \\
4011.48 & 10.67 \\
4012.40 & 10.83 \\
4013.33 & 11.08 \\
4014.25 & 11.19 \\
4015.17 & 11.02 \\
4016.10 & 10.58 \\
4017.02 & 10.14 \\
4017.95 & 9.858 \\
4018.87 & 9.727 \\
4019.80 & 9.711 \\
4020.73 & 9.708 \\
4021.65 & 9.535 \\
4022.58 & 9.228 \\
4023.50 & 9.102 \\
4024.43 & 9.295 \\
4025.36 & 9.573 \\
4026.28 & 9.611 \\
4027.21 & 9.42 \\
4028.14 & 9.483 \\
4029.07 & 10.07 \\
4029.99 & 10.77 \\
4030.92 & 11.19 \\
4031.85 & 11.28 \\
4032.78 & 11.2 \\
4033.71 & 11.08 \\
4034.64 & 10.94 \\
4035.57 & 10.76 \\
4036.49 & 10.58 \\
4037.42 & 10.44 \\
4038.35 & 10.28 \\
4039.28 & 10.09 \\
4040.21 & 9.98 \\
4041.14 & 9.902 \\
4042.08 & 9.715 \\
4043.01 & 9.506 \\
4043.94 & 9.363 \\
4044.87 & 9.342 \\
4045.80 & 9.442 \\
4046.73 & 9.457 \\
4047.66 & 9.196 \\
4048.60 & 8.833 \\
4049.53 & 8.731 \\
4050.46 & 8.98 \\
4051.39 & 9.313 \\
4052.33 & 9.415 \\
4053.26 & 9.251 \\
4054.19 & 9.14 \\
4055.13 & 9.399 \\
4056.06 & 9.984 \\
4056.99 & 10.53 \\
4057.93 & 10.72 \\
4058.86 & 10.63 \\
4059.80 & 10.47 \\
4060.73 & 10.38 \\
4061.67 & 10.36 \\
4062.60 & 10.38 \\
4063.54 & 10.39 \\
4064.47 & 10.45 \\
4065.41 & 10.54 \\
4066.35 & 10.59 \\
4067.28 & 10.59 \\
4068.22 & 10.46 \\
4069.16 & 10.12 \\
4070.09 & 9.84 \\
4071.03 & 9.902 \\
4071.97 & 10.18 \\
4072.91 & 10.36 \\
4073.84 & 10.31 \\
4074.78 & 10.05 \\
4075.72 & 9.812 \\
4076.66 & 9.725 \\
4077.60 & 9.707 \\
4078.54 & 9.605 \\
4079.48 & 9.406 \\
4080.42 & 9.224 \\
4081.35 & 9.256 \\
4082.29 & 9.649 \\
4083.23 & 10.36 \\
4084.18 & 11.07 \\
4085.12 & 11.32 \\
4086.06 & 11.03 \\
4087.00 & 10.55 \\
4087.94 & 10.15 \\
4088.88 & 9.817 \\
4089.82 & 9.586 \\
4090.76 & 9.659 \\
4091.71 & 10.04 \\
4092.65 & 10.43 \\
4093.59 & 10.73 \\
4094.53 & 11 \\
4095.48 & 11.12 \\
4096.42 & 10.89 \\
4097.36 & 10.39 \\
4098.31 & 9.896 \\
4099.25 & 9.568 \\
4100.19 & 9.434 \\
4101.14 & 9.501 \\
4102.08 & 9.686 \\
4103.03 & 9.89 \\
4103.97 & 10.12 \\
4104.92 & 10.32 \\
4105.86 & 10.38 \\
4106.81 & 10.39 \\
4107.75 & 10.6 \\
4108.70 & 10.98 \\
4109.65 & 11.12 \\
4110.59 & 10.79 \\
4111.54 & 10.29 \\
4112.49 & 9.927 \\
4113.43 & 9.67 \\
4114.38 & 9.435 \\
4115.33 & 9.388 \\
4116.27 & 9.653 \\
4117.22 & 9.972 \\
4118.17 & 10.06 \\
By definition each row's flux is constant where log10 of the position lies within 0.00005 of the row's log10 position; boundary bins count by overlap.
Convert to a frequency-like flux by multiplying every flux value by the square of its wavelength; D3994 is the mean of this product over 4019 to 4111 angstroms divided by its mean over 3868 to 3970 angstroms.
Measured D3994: 1.22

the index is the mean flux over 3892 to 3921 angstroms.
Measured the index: 8.17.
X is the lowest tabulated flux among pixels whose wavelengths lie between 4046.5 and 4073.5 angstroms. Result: 8.731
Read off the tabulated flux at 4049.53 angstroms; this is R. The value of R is 8.731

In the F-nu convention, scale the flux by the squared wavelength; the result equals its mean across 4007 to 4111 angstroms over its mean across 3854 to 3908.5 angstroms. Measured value 1.2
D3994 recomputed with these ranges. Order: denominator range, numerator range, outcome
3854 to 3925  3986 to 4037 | 1.18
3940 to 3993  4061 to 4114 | 1.29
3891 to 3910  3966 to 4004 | 1.21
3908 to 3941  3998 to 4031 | 1.08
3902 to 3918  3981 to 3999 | 1.37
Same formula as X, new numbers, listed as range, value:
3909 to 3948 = 7.348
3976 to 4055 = 8.631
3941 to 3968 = 4.206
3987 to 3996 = 9.275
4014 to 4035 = 9.102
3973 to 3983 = 6.44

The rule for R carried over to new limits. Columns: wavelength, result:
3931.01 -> 9.575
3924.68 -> 10.13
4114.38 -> 9.435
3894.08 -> 9.491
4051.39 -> 9.313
